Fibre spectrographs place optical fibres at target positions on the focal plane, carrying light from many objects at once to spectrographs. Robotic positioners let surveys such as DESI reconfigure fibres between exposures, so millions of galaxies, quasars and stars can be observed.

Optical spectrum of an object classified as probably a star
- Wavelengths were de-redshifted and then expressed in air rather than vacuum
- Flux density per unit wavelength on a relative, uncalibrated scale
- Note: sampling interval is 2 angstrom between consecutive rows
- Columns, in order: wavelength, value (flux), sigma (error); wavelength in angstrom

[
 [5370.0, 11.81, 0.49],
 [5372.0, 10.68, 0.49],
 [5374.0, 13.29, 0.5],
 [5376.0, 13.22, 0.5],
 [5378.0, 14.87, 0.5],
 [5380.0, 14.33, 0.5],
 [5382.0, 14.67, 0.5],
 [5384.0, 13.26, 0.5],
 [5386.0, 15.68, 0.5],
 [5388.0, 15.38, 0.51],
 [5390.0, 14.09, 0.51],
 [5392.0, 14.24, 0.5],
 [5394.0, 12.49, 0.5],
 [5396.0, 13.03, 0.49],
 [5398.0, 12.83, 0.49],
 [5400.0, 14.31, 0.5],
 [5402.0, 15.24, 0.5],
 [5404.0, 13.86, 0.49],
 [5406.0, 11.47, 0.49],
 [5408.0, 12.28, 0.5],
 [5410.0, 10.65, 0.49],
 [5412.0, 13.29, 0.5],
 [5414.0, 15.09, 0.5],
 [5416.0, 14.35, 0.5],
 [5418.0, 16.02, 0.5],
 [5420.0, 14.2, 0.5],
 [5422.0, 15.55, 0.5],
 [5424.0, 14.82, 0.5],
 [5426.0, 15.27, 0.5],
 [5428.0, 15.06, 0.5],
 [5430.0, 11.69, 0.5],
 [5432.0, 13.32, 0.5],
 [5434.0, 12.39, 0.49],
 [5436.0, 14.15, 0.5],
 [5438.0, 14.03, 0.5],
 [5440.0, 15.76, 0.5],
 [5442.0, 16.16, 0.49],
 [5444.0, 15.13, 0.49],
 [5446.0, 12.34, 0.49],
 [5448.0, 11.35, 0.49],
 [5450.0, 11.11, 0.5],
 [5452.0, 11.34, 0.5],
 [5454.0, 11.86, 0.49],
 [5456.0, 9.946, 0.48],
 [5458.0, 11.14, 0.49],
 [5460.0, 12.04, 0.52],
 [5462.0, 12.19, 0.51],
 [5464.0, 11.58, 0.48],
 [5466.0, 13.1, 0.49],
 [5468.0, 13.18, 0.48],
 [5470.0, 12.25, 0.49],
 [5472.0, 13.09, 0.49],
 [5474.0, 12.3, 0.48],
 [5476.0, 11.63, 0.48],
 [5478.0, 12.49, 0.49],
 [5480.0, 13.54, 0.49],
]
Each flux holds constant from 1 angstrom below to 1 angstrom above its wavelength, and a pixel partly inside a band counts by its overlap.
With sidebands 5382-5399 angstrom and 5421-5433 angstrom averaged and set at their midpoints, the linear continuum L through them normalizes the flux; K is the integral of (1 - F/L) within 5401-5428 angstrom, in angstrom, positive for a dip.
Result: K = 0.2 angstrom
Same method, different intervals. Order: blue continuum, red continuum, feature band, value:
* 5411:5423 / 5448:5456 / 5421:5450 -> -2.47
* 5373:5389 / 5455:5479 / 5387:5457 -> -1.53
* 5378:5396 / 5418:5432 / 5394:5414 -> 1.76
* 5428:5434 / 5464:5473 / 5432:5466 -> 0.40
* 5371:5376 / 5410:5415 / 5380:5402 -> -2.21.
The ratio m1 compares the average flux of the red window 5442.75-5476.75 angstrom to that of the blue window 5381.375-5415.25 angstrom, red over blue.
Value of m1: 0.89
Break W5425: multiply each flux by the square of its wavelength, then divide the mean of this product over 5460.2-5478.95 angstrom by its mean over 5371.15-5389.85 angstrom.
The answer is 0.9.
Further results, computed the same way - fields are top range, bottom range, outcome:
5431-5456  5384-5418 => 0.97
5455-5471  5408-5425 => 0.86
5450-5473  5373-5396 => 0.87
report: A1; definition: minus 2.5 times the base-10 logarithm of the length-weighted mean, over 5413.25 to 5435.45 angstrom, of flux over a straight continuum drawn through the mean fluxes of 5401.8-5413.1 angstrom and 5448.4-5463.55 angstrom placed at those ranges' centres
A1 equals -0.174 mag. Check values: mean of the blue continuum 12.6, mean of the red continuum 11.4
